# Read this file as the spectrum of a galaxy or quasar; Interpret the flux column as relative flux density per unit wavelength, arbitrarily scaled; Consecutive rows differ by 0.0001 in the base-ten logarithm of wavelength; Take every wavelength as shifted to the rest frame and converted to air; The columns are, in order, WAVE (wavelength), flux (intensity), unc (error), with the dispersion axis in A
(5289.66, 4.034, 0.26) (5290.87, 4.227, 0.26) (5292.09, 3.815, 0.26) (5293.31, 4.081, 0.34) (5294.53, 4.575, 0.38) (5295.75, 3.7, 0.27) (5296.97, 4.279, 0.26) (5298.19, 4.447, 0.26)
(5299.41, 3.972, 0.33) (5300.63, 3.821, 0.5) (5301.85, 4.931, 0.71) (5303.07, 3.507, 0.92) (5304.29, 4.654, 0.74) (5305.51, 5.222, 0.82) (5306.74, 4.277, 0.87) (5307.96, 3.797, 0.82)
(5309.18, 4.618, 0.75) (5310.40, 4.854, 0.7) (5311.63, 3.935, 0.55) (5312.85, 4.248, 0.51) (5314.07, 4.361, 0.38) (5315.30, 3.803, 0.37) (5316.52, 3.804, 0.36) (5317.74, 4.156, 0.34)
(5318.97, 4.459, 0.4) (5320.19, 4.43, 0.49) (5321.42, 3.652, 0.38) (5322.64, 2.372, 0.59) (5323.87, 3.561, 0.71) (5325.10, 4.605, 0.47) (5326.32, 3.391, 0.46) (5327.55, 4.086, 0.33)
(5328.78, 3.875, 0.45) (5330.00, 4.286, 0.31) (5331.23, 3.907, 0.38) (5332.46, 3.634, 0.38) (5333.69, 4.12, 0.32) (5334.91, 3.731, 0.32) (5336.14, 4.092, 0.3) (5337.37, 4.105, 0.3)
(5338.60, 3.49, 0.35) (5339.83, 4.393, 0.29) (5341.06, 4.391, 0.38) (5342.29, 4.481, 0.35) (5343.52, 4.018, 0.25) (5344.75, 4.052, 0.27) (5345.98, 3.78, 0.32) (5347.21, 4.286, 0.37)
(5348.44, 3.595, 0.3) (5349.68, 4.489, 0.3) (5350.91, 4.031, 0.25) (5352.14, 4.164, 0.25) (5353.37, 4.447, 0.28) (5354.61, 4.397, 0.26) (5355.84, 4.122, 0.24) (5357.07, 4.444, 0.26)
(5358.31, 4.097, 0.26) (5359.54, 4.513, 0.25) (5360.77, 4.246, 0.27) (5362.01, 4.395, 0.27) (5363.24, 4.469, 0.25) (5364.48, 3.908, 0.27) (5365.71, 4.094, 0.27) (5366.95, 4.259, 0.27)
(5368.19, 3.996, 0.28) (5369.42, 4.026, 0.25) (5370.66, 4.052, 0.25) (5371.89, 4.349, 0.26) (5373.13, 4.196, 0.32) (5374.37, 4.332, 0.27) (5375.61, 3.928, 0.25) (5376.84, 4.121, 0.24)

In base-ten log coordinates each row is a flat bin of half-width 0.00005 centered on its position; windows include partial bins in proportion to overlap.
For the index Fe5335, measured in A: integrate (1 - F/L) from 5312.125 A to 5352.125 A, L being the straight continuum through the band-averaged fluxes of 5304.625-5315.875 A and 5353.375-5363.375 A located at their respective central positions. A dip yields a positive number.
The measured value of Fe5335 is 3.2 A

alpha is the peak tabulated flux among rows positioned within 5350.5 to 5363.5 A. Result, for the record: 4.513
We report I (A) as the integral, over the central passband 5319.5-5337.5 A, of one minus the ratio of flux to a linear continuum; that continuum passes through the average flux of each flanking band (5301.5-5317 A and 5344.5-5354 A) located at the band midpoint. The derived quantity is 1.5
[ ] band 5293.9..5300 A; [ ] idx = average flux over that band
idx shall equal 4.19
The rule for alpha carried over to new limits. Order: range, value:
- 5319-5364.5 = 4.605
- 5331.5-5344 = 4.481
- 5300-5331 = 5.222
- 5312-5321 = 4.459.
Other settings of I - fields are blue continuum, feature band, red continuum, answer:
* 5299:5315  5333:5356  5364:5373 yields 0.4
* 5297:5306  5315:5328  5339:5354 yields 1.3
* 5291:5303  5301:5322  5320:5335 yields -1.5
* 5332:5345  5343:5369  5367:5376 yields -0.5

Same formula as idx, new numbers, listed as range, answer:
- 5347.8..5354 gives 4.14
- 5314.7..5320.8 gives 4.14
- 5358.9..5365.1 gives 4.31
